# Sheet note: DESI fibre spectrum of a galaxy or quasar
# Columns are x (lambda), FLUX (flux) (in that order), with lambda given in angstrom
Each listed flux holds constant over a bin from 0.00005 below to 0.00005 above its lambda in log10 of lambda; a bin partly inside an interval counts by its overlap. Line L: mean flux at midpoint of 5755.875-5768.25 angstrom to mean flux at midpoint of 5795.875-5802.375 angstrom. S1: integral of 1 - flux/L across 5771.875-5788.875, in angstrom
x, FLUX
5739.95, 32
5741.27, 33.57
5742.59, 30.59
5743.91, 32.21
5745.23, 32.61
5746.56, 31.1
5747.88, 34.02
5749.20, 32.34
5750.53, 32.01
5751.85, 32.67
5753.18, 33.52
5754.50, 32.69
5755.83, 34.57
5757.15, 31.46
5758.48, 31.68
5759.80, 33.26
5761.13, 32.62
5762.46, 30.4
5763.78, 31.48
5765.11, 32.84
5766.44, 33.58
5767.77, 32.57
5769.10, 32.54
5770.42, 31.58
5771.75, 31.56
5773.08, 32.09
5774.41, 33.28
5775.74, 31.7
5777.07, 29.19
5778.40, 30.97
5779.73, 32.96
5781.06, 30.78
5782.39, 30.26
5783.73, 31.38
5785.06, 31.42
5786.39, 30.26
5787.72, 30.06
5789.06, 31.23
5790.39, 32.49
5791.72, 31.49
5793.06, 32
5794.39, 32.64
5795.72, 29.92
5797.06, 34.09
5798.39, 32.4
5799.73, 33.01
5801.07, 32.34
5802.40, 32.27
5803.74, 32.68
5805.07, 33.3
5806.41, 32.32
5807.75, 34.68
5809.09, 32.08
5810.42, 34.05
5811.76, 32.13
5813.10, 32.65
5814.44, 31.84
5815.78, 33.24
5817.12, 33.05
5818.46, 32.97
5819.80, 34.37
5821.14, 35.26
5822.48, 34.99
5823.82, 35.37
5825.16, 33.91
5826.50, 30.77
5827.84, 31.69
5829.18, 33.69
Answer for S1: 0.7 angstrom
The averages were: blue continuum 32.3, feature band 31.2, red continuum 32.6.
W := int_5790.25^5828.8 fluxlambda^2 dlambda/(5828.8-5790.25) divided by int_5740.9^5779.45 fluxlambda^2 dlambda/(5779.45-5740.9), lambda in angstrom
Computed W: 1.0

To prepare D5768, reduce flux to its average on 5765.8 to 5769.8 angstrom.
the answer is 32.9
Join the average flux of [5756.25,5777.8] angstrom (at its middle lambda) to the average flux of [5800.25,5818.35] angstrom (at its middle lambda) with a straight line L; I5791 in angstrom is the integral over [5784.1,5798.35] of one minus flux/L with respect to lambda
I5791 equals 0.4 angstrom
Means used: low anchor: 32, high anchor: 32.8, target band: 31.6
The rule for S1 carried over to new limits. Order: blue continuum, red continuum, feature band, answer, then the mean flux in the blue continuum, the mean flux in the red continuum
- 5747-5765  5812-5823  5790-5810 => 0.4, 32.5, 33.5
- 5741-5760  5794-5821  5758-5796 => 1.2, 32.5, 32.8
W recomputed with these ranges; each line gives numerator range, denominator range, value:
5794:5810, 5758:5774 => 1.03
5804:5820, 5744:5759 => 1.03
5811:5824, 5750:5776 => 1.05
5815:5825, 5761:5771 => 1.08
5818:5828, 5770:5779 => 1.09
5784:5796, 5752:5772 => 0.98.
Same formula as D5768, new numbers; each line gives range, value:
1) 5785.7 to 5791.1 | 31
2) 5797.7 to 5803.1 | 32.5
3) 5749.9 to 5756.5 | 33.1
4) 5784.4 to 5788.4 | 30.6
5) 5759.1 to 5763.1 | 32.1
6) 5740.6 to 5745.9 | 32.3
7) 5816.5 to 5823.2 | 34.2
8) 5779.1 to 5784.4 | 31.3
